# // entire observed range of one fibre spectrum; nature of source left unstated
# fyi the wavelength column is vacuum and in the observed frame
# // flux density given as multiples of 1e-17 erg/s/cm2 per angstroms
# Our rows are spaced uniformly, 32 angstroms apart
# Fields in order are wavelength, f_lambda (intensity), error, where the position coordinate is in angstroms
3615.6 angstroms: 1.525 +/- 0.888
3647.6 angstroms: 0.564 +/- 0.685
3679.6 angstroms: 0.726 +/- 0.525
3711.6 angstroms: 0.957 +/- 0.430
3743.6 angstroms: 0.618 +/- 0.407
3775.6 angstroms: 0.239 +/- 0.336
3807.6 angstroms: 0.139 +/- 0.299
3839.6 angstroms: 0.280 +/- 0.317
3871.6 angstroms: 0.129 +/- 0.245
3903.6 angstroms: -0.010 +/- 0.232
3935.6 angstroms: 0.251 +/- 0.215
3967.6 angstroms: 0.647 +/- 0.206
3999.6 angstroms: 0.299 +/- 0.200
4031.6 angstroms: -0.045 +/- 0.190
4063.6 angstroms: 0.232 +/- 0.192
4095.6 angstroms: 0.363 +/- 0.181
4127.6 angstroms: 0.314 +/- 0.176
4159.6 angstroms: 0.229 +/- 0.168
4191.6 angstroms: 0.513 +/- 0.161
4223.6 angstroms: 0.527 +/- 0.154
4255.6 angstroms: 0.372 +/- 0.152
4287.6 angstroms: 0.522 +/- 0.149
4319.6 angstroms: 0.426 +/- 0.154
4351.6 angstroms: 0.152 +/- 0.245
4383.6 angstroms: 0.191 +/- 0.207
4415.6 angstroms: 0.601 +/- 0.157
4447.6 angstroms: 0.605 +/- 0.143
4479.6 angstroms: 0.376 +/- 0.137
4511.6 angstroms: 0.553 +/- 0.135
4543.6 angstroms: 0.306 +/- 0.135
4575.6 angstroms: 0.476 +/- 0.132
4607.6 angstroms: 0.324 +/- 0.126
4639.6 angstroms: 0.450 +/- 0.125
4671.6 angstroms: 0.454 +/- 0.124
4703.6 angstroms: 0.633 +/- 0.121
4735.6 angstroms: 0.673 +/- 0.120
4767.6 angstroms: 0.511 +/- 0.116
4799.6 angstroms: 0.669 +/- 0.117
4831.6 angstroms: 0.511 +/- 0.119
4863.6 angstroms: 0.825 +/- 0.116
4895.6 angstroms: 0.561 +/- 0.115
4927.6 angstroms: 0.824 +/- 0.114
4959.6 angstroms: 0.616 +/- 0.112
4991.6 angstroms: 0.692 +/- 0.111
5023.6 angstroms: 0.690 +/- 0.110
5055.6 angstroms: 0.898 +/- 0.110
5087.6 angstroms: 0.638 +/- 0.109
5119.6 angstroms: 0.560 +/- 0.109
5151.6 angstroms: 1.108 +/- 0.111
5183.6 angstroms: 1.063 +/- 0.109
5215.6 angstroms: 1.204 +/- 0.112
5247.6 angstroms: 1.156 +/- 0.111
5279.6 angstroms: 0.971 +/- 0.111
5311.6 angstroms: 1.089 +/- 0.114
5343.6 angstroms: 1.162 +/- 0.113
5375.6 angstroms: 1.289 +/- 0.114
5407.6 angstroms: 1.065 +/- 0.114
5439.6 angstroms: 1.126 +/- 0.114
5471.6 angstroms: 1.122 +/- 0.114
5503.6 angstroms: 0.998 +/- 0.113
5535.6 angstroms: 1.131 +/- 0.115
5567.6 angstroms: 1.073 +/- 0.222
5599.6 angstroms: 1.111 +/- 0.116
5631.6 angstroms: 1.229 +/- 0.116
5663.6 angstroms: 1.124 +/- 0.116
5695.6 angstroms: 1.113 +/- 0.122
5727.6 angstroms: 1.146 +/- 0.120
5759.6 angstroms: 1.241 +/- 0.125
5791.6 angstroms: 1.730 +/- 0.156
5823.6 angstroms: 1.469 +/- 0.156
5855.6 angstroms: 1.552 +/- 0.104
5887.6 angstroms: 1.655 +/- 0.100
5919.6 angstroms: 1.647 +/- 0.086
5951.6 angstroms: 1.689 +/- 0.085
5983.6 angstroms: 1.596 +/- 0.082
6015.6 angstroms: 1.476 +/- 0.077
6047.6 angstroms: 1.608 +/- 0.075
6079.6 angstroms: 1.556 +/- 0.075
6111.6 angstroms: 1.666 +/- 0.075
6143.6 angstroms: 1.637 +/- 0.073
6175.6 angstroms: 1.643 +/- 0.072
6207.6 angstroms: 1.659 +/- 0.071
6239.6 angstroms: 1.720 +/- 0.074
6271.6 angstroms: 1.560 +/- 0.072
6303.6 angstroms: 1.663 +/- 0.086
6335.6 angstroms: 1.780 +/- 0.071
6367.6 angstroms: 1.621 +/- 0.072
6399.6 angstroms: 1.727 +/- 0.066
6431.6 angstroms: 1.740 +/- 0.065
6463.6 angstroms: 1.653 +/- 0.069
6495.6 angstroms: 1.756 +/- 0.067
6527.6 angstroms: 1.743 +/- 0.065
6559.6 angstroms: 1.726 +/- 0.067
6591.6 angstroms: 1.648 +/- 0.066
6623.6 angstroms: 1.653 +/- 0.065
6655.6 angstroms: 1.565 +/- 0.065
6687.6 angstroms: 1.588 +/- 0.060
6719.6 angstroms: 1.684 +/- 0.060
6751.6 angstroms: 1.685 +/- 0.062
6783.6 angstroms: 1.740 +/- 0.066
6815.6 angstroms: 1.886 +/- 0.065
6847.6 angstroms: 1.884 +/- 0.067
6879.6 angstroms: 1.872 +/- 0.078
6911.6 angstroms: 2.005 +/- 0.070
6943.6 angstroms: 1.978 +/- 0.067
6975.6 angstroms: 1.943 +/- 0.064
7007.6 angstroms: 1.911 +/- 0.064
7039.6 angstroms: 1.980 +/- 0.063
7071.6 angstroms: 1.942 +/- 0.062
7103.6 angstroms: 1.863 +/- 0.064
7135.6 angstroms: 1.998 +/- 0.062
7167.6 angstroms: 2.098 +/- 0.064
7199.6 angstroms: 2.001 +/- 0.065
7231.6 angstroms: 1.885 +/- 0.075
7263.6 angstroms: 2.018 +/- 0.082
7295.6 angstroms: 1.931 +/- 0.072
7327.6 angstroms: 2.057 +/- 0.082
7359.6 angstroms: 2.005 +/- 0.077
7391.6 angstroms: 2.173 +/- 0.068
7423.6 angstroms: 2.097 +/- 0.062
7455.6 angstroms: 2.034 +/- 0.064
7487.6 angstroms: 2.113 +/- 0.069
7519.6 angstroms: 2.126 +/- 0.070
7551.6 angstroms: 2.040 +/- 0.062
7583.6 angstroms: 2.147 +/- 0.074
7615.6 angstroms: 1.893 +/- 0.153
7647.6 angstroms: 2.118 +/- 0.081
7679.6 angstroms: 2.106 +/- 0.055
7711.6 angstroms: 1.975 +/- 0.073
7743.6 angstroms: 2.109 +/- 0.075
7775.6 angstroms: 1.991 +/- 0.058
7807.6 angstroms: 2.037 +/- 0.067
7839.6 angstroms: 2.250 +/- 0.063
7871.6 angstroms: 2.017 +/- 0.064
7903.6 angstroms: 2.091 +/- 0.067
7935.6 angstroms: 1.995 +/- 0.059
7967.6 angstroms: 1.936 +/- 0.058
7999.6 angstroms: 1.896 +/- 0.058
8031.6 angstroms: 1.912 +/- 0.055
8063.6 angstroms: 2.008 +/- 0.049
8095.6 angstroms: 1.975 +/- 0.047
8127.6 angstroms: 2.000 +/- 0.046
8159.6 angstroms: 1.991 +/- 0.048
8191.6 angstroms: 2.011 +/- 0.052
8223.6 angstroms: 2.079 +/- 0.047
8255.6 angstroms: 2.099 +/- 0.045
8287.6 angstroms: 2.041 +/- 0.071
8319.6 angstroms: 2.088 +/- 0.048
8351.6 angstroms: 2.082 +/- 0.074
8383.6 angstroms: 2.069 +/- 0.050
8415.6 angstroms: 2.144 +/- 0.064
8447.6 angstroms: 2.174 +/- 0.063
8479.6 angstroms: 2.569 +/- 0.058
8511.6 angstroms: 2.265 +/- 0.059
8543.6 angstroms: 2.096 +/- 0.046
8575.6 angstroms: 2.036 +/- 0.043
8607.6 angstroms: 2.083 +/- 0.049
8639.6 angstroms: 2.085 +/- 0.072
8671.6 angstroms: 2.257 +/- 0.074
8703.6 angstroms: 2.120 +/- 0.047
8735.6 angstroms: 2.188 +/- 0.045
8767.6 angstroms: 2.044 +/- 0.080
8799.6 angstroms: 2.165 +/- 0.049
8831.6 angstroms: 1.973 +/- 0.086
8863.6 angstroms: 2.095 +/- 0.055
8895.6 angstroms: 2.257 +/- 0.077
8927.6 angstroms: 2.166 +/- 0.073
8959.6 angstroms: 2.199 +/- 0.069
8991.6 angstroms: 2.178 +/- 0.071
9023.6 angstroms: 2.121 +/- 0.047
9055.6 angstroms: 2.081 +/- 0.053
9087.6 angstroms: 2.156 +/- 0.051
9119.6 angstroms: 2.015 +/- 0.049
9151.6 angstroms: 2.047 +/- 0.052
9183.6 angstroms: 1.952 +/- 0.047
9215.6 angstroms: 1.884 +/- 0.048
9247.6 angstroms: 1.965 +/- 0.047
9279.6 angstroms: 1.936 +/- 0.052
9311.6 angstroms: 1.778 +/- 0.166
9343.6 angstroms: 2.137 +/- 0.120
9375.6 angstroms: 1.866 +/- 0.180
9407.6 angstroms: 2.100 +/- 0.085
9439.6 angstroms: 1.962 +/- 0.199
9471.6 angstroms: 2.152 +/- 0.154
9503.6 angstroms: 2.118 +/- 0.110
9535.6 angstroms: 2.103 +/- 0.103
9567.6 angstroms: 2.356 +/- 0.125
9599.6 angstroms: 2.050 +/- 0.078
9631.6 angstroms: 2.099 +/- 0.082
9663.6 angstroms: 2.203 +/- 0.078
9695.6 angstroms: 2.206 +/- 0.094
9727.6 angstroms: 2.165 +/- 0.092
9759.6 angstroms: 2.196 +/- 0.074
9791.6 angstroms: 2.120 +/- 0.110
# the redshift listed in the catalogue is 0.290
